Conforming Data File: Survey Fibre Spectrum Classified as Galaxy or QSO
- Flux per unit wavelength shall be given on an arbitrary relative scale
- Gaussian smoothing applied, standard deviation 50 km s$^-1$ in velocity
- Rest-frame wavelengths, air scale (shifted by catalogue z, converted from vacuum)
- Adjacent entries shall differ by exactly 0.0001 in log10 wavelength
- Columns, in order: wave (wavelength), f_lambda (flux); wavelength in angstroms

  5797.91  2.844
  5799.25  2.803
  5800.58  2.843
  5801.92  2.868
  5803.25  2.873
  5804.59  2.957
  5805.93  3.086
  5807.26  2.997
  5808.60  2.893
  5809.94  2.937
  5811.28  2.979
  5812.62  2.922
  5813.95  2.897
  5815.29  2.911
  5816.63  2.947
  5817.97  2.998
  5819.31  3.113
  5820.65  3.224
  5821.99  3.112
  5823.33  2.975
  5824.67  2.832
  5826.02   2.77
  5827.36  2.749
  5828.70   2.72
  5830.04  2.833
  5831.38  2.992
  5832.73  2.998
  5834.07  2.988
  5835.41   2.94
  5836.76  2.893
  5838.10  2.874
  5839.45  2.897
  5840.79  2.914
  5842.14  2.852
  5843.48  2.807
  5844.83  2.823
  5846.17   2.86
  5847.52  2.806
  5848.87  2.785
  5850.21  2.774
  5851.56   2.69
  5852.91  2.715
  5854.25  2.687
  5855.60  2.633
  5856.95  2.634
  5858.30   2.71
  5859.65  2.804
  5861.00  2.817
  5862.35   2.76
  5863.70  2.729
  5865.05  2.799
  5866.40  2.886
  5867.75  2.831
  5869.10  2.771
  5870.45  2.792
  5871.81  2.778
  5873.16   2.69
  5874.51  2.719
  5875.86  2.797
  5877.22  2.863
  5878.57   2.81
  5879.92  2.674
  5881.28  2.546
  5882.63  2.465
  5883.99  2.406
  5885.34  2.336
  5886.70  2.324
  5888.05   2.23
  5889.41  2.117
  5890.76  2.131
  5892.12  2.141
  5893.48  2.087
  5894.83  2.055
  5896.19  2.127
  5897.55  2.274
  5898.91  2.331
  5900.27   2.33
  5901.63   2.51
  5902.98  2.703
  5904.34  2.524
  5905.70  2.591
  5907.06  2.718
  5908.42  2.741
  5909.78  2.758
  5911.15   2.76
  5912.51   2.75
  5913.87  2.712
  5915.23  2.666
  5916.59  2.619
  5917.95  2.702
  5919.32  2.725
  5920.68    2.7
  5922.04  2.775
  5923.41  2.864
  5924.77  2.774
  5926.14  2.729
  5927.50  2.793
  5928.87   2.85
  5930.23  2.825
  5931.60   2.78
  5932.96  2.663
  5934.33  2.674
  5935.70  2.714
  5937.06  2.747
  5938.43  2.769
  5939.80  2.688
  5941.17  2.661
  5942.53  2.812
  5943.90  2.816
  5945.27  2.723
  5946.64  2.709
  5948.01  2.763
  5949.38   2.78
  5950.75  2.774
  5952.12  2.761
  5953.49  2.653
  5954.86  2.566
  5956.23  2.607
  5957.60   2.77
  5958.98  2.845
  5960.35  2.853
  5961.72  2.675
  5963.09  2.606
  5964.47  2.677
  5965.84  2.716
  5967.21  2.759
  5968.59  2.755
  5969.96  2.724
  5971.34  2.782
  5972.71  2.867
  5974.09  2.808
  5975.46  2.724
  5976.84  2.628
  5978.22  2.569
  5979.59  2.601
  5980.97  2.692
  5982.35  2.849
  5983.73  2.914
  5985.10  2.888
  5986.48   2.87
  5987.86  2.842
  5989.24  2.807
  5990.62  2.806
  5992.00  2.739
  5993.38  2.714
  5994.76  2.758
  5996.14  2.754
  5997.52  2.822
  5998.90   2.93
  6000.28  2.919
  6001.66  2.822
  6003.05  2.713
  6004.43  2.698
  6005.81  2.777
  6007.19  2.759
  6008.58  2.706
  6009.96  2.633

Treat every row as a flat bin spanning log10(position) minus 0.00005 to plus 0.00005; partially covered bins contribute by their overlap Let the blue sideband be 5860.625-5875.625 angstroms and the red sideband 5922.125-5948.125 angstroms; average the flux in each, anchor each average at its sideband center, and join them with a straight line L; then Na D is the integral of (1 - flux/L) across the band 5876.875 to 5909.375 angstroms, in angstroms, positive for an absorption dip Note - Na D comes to 4.16 angstroms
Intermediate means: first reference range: 2.78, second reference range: 2.76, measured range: 2.42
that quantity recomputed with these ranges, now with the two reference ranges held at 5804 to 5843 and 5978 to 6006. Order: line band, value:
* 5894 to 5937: 3.3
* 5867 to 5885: 1.2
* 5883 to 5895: 2.8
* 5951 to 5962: 0.4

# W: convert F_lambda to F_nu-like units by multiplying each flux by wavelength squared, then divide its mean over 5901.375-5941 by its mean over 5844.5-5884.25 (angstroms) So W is 1.01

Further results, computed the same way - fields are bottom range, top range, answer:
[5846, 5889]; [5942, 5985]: 1.05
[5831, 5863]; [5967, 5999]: 1.03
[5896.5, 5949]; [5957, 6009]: 1.05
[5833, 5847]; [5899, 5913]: 0.93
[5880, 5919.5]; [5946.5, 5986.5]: 1.14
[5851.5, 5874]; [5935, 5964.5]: 1.02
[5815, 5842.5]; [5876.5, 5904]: 0.83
